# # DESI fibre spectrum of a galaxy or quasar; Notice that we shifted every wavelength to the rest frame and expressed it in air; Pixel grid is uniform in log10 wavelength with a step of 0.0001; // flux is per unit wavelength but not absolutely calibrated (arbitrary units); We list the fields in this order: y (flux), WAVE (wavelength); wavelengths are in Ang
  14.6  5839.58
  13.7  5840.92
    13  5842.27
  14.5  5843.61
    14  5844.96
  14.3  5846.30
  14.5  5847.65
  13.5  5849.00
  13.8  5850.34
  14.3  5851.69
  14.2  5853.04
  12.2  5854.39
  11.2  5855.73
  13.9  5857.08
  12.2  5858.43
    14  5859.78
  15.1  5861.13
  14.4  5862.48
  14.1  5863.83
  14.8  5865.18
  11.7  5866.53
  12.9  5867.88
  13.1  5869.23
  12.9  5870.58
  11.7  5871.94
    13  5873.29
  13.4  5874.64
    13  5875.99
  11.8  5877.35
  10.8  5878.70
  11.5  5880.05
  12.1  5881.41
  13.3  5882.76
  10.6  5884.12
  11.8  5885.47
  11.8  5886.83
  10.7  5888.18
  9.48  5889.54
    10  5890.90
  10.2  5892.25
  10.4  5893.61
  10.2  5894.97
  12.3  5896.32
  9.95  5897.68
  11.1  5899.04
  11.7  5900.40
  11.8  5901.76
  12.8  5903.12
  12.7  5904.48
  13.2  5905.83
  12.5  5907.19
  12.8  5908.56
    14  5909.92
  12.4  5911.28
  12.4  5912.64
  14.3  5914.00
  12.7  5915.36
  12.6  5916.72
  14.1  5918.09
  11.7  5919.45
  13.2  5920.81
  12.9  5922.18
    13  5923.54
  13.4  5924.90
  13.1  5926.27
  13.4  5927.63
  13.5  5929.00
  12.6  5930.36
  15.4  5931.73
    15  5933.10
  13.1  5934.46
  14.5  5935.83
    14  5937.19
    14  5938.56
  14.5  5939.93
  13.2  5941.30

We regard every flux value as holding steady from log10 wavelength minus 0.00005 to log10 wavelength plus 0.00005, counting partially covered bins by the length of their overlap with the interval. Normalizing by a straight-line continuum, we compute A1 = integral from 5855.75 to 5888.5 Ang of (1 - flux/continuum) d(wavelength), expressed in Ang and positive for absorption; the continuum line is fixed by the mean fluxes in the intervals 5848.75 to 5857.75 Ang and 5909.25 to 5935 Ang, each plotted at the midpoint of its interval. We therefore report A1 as 1.5 Ang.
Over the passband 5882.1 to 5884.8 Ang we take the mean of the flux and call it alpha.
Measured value 11.9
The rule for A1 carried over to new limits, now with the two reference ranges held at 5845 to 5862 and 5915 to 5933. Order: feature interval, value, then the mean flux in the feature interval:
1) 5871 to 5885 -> 1.42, 12.1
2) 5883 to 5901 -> 3.46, 10.8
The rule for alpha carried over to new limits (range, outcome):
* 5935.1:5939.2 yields 14.2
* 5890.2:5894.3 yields 10.2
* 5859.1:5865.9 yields 14.5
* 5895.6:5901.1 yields 11.3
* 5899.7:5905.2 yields 12.3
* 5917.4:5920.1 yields 12.9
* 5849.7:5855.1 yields 13.6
